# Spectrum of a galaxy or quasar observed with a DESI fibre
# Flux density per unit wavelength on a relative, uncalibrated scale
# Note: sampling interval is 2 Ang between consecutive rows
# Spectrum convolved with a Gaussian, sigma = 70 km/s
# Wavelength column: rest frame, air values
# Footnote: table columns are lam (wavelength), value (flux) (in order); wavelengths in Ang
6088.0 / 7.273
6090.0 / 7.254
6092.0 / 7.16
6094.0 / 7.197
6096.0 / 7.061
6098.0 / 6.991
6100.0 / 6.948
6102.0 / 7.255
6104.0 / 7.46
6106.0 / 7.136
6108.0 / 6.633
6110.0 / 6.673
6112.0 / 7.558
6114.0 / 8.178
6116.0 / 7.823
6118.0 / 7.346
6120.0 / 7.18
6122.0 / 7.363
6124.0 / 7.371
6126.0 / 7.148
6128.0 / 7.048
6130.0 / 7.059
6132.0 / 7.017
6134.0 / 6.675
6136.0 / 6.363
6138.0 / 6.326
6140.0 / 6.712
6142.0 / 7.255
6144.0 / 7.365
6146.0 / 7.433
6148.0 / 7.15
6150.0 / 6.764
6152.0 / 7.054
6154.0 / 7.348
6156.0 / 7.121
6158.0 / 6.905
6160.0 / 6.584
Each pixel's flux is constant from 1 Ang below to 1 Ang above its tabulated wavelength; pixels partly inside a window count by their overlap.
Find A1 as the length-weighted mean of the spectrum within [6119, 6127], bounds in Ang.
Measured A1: 7.27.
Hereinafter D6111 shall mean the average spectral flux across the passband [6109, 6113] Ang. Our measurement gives 7.12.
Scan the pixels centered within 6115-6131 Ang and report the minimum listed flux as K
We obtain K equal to 7.048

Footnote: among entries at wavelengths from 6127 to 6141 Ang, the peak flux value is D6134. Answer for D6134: 7.059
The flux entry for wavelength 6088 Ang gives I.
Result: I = 7.273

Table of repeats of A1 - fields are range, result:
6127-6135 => 6.95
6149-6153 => 6.91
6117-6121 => 7.26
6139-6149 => 7.18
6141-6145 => 7.31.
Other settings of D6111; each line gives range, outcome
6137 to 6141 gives 6.52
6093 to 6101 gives 7.05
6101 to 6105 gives 7.36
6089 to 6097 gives 7.17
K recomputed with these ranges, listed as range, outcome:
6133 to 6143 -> 6.326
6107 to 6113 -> 6.633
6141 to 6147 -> 7.255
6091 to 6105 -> 6.948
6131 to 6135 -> 6.675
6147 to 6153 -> 6.764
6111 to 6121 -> 7.18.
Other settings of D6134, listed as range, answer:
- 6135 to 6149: 7.433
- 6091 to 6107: 7.46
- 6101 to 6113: 7.558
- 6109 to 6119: 8.178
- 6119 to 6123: 7.363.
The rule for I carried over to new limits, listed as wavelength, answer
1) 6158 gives 6.905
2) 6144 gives 7.365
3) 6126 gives 7.148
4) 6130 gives 7.059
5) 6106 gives 7.136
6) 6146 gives 7.433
